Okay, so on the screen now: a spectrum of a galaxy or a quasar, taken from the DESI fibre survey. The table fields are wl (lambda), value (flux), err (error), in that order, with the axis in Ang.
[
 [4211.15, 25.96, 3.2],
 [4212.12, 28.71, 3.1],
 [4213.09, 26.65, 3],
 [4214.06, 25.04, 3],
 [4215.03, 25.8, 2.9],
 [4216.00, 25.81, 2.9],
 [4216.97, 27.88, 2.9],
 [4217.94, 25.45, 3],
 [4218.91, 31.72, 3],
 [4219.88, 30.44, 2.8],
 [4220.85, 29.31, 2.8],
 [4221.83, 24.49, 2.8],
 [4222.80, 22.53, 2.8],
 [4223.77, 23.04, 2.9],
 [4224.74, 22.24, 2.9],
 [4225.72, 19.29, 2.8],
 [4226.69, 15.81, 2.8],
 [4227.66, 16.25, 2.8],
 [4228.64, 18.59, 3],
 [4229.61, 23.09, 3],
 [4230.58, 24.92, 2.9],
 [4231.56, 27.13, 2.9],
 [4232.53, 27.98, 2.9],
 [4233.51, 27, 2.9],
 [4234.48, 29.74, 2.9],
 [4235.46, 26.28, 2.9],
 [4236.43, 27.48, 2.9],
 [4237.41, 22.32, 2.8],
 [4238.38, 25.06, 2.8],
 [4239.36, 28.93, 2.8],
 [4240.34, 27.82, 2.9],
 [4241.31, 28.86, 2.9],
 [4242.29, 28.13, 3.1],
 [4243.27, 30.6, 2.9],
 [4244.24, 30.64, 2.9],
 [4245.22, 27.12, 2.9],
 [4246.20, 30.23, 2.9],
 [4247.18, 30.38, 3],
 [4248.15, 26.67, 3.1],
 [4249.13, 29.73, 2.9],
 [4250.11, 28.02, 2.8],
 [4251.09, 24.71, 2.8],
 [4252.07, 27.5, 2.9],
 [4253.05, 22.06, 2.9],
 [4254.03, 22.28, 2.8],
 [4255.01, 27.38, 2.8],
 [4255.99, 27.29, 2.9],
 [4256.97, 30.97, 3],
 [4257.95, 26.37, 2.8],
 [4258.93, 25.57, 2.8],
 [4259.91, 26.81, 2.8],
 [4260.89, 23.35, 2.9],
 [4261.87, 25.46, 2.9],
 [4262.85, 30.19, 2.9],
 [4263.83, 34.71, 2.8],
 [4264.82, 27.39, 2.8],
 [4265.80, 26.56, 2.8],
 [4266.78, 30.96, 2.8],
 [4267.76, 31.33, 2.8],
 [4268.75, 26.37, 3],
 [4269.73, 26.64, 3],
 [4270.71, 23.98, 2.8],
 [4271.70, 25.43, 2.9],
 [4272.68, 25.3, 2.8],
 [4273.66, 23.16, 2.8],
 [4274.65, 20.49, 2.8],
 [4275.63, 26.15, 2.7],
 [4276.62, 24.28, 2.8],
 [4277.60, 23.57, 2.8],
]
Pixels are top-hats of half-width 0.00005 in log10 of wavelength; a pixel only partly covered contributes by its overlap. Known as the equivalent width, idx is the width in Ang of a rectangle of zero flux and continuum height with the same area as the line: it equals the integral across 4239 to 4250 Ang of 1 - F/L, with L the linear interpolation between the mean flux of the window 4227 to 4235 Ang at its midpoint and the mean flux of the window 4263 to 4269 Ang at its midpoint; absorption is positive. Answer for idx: -1.13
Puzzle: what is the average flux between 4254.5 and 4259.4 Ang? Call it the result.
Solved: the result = 27.5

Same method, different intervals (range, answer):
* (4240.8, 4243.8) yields 29.3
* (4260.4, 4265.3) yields 28.2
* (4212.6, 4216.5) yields 25.9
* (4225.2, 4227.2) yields 17.6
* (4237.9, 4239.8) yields 26.9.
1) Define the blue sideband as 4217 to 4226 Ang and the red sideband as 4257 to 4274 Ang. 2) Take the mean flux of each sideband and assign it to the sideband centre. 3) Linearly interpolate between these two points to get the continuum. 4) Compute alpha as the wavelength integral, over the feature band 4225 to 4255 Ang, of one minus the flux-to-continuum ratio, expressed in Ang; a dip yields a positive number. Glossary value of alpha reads 0.6 Ang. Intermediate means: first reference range 25.6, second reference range 27.2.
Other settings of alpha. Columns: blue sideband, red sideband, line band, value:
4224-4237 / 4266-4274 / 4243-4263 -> -1.5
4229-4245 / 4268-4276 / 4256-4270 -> -1.4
